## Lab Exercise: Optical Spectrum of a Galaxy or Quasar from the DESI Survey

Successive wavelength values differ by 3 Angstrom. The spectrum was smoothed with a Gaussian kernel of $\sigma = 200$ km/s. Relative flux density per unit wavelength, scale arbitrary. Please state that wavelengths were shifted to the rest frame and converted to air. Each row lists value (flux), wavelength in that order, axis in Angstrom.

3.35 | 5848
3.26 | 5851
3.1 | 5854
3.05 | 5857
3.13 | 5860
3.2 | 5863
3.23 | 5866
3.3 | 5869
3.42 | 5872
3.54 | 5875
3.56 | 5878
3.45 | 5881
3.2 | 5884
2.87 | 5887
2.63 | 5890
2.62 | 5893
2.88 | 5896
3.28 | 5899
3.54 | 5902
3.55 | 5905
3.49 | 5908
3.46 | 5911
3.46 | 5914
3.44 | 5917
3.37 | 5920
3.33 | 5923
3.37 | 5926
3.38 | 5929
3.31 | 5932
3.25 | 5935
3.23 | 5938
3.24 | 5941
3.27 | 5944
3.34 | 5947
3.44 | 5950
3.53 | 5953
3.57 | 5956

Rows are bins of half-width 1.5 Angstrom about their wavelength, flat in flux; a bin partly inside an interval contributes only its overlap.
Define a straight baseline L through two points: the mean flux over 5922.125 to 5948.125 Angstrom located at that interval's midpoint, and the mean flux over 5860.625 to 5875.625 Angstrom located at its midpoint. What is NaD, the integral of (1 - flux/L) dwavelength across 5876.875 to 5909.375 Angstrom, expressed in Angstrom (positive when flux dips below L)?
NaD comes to 1.2 Angstrom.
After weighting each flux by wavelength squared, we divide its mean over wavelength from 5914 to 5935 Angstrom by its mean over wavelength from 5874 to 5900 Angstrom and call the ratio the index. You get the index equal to 1.10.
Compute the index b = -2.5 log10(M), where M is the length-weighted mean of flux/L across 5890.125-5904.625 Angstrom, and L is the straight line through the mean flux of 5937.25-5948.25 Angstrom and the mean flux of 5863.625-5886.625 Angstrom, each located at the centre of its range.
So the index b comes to 0.09 mag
